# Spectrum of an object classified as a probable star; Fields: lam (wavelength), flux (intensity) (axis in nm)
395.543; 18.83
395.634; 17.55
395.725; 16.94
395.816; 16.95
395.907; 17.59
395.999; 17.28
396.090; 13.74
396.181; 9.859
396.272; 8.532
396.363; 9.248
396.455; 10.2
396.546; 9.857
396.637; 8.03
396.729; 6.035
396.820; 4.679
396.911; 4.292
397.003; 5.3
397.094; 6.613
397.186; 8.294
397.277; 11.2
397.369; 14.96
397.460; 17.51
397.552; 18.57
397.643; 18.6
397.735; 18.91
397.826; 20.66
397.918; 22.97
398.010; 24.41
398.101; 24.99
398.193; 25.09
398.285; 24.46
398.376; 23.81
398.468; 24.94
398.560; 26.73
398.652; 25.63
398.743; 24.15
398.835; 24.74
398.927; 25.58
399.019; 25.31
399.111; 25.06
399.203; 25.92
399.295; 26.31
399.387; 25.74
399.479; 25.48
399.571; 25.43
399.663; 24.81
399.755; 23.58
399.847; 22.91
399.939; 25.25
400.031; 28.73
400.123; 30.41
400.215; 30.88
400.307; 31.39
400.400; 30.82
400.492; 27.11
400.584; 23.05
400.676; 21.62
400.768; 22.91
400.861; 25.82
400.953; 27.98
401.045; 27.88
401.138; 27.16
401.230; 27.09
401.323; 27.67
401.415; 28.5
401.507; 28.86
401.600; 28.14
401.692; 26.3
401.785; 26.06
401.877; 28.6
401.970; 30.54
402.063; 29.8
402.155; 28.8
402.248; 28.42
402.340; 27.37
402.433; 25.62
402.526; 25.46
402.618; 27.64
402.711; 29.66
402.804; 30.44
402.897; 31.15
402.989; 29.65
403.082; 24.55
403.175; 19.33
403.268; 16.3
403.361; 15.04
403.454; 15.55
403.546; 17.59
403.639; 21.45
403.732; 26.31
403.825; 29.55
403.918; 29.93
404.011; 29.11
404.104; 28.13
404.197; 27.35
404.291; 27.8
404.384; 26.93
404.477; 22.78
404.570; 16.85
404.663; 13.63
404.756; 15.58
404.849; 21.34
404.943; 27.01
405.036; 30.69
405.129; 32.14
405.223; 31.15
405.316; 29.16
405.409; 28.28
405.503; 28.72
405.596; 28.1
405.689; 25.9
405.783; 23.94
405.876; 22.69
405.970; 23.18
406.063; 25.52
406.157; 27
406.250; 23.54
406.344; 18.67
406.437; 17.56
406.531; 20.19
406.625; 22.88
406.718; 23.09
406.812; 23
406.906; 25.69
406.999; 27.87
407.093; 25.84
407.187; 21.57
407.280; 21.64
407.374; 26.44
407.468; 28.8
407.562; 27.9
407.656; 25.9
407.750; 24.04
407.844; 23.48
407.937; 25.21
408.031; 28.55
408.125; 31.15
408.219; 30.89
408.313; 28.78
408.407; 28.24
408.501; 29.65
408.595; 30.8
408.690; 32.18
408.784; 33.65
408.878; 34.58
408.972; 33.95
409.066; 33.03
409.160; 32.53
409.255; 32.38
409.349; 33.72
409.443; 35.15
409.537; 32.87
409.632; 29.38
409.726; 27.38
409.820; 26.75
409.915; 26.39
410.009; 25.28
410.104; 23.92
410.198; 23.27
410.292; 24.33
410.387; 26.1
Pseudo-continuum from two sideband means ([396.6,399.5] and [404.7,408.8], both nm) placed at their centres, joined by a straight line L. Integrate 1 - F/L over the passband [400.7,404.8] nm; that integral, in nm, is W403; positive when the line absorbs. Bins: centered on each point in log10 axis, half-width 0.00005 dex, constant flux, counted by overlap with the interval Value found -0.49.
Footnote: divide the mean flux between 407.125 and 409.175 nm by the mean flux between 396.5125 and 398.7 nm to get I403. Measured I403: 1.7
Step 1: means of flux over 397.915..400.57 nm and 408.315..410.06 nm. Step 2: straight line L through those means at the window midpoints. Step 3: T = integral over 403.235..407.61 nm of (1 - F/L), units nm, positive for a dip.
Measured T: 0.72 nm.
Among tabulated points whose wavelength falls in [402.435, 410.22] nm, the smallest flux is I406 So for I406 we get 13.63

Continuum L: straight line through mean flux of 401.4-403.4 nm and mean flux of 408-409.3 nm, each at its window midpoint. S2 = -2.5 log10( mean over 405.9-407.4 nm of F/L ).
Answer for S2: 0.272 mag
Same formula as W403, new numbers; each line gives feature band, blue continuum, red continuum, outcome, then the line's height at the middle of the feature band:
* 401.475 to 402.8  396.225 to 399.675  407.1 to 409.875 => -0.31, 22.8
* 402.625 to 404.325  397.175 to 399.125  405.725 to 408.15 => -0.12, 23.4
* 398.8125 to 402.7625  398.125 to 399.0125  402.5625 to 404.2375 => -0.31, 25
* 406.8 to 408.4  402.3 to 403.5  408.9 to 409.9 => 0.17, 29.6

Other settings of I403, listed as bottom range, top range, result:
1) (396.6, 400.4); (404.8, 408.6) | 1.23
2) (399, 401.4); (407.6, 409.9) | 1.14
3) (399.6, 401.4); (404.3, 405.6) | 0.94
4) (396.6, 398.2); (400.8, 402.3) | 1.95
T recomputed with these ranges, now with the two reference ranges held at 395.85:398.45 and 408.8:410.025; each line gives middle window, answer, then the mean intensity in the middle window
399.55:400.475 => -0.45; 27.5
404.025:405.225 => 0.01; 24.6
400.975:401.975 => -0.36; 27.8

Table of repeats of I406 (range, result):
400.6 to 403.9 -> 15.04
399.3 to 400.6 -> 22.91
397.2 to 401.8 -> 11.2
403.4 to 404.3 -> 15.55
